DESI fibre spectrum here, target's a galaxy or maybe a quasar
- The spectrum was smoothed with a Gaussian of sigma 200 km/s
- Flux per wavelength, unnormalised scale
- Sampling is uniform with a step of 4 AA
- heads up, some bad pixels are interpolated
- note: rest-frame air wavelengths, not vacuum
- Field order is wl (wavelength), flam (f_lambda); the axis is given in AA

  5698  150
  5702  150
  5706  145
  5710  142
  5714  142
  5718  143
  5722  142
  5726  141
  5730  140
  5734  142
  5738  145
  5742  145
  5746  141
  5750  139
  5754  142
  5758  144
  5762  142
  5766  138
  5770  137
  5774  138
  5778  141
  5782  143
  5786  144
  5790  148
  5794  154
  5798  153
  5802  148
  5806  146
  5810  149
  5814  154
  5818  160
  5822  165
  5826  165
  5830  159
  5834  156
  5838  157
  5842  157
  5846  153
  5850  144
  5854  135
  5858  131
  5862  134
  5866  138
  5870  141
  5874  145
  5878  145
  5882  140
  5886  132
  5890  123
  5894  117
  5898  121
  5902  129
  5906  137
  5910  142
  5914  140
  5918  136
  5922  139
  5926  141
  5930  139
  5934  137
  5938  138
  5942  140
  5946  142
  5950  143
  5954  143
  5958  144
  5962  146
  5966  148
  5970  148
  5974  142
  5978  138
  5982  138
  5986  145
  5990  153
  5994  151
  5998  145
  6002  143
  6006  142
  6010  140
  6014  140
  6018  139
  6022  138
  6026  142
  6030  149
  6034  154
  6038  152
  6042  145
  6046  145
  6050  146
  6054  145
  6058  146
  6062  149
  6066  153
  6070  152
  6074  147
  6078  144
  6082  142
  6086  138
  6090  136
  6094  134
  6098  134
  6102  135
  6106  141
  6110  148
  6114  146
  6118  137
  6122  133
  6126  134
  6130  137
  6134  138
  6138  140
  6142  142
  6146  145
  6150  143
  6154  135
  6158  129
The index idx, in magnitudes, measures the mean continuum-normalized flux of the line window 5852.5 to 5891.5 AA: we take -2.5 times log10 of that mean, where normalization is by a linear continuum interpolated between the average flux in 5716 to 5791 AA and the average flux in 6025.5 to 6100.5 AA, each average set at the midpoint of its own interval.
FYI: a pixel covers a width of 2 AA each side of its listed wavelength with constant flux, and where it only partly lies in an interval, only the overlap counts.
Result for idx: 0.049 mag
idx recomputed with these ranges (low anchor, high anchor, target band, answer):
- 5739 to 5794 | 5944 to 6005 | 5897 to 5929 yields 0.06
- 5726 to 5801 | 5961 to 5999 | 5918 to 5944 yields 0.05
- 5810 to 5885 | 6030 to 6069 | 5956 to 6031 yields 0.04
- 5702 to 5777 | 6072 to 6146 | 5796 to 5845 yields -0.11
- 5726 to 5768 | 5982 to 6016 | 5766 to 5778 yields 0.03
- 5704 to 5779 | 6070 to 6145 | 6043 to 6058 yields -0.04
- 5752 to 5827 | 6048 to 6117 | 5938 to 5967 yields 0.02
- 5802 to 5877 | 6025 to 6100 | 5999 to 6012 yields 0.03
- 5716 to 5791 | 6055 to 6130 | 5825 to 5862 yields -0.06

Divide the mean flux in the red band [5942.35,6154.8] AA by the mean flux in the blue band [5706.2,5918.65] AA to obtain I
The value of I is 1.0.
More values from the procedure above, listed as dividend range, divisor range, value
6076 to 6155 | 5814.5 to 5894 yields 0.95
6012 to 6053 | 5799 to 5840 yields 0.93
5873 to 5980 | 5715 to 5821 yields 0.96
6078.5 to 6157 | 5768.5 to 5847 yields 0.92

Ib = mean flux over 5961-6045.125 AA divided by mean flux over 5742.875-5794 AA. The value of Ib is 1.02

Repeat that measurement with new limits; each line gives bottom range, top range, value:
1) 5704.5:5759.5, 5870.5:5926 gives 0.95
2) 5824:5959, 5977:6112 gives 1.02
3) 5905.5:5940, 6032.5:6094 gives 1.05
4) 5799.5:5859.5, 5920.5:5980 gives 0.93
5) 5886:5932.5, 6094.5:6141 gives 1.04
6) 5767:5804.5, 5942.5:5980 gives 0.99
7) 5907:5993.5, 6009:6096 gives 1.02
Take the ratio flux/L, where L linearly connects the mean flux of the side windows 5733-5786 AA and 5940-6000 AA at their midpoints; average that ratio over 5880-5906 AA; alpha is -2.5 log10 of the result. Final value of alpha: 0.125 mag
